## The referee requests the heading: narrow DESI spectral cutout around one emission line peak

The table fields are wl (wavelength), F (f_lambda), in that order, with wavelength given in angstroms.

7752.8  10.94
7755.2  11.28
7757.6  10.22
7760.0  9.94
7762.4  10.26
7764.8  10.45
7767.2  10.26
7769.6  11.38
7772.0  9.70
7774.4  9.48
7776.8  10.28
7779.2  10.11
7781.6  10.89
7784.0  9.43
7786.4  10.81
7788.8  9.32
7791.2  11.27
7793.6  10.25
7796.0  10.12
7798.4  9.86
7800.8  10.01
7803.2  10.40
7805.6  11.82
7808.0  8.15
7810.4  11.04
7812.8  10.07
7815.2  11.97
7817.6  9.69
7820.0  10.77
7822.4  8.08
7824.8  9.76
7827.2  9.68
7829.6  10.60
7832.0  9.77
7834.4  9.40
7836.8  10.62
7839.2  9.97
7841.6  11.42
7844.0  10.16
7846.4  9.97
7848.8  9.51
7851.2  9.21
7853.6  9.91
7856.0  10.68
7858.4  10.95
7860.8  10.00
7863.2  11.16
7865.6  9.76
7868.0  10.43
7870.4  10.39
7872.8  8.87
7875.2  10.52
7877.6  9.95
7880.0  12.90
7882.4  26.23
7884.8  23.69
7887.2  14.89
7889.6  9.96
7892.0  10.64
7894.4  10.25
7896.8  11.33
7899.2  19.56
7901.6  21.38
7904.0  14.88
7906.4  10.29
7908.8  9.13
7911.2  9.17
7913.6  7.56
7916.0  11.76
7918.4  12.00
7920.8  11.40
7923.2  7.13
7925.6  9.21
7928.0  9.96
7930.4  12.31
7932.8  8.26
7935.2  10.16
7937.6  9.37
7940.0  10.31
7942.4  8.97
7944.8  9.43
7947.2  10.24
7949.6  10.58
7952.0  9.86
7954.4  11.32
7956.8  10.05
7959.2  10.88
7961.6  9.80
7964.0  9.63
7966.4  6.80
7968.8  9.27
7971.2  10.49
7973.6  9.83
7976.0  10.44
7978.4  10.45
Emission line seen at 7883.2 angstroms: [S II]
